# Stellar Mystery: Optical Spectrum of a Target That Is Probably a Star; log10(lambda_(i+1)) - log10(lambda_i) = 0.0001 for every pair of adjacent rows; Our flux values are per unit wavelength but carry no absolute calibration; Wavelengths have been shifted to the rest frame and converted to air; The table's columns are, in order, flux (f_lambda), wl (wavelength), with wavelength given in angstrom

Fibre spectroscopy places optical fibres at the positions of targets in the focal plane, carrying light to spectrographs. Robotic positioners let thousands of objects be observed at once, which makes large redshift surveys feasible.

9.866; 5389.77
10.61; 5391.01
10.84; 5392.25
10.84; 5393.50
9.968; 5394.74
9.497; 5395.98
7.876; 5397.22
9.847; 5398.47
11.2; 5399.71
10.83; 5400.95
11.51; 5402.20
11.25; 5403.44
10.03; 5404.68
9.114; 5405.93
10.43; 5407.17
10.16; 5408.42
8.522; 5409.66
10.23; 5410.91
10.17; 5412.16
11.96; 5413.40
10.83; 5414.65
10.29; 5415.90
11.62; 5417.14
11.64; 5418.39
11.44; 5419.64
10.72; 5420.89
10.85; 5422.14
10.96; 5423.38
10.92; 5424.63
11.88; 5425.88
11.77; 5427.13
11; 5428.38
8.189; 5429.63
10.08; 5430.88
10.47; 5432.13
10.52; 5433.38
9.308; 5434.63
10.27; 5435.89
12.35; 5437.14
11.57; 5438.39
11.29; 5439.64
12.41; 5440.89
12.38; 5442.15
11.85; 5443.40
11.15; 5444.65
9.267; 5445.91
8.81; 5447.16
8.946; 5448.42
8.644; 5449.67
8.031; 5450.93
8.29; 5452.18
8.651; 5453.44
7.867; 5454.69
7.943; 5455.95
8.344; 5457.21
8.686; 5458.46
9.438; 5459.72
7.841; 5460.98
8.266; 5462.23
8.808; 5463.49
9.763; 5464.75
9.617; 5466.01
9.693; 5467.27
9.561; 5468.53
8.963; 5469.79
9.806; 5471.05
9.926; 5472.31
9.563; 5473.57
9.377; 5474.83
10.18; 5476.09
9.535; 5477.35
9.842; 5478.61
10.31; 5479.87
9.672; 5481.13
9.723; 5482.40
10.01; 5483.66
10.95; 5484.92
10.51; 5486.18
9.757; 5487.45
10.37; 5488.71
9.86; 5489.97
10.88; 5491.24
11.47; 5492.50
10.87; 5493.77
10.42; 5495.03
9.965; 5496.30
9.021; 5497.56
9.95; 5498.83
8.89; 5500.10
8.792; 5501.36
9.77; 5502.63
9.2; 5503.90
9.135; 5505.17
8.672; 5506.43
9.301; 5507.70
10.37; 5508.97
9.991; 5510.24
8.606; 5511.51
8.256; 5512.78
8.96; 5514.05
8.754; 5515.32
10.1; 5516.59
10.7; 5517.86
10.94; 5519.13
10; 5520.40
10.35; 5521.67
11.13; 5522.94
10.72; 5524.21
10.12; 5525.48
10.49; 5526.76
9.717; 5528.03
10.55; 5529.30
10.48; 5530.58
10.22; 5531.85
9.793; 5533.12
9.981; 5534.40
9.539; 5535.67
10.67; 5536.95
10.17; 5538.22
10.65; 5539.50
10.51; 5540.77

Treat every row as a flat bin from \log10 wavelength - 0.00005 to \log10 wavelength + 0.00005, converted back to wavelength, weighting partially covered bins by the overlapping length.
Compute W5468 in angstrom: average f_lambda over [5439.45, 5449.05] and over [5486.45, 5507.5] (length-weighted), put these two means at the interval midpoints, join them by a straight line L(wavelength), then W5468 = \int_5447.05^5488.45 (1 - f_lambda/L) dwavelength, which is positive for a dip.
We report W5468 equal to 4.2 angstrom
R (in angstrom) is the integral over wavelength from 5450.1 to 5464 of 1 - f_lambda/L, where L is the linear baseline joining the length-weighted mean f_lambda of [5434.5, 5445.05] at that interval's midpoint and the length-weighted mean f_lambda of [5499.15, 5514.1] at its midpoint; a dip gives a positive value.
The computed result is 3.2 angstrom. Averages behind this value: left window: 11.5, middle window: 8.38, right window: 9.18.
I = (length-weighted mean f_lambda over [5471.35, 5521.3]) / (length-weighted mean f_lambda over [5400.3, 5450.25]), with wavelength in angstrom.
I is 0.9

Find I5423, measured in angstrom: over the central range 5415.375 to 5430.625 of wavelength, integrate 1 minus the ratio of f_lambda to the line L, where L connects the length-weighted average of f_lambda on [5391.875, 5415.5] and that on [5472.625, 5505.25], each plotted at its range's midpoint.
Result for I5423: -1.1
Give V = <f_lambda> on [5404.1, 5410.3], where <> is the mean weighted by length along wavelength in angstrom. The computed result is 9.64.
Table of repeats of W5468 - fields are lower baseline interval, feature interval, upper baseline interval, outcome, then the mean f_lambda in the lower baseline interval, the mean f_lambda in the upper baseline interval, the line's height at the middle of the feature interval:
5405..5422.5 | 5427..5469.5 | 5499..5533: 2.4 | 10.6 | 9.78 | 10.3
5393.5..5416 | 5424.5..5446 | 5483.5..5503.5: -1.7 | 10.2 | 10.1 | 10.2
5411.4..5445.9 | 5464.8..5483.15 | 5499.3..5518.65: 0.6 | 11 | 9.32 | 10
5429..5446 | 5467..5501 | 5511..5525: 1.1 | 10.8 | 9.89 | 10.3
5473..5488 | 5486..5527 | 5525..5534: 0.8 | 9.96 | 10.2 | 10.1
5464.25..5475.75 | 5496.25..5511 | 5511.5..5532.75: 0.7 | 9.6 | 10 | 9.89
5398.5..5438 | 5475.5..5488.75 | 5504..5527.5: 0.0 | 10.7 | 9.8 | 10.1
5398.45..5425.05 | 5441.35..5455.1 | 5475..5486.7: 1.1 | 10.7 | 10.1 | 10.4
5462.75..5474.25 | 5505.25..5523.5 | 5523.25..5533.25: 0.8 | 9.5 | 10.3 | 10.1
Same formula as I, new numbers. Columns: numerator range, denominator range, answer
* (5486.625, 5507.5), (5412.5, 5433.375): 0.90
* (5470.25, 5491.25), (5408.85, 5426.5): 0.92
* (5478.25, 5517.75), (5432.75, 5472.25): 1.01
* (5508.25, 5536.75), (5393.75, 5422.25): 0.96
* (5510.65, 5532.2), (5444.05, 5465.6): 1.14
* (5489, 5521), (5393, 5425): 0.93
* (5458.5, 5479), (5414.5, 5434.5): 0.87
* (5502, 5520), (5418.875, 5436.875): 0.89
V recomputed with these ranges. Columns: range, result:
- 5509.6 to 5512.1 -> 9.3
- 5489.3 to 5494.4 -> 10.8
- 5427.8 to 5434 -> 10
